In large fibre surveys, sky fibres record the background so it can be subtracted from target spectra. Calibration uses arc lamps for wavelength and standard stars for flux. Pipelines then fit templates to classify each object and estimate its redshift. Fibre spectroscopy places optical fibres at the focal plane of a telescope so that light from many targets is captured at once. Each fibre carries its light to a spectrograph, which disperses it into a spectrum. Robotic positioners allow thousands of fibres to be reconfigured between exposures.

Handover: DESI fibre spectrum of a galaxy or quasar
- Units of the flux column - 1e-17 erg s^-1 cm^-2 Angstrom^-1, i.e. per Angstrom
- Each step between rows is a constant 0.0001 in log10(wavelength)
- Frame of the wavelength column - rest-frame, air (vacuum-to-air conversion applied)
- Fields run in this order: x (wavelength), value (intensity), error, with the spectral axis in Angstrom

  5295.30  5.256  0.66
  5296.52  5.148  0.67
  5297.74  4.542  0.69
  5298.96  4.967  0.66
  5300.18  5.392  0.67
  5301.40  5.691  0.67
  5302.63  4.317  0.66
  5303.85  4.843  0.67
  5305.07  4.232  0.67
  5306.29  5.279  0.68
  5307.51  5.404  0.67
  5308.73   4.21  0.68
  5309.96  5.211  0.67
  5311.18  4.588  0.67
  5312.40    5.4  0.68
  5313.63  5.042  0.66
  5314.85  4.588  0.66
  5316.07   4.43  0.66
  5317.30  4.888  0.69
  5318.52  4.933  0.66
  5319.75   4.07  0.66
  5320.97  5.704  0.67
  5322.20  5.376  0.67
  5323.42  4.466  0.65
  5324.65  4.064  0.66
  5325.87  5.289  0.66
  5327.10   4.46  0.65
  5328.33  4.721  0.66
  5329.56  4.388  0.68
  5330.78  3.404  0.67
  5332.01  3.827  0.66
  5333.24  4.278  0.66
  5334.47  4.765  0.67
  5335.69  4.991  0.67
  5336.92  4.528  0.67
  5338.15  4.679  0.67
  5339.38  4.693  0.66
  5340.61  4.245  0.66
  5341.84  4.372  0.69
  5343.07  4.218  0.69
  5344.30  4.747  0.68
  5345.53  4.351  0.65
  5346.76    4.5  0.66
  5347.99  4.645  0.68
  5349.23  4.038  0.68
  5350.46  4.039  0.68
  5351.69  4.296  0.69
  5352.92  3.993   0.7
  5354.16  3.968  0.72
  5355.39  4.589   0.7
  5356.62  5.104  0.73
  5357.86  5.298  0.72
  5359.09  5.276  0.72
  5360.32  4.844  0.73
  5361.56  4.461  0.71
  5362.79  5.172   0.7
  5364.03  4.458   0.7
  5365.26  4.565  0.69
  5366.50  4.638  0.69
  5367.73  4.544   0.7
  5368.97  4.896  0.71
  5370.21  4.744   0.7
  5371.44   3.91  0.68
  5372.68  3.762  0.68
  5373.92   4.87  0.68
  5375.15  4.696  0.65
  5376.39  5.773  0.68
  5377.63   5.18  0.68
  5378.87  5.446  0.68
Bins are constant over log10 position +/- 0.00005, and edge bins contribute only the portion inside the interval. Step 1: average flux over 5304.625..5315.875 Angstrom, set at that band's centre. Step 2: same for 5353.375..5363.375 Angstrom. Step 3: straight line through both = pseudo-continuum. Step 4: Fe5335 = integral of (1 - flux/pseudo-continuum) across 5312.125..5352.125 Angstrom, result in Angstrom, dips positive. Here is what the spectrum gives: 2.5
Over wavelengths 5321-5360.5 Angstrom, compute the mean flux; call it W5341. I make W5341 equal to 4.53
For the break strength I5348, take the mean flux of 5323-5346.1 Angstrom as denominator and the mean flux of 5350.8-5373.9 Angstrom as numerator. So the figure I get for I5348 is 1.0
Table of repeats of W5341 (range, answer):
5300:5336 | 4.73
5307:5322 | 4.88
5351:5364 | 4.69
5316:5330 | 4.75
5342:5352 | 4.36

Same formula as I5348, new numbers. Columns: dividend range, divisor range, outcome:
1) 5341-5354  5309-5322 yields 0.88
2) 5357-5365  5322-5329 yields 1.05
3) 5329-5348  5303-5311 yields 0.91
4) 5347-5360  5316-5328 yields 0.95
